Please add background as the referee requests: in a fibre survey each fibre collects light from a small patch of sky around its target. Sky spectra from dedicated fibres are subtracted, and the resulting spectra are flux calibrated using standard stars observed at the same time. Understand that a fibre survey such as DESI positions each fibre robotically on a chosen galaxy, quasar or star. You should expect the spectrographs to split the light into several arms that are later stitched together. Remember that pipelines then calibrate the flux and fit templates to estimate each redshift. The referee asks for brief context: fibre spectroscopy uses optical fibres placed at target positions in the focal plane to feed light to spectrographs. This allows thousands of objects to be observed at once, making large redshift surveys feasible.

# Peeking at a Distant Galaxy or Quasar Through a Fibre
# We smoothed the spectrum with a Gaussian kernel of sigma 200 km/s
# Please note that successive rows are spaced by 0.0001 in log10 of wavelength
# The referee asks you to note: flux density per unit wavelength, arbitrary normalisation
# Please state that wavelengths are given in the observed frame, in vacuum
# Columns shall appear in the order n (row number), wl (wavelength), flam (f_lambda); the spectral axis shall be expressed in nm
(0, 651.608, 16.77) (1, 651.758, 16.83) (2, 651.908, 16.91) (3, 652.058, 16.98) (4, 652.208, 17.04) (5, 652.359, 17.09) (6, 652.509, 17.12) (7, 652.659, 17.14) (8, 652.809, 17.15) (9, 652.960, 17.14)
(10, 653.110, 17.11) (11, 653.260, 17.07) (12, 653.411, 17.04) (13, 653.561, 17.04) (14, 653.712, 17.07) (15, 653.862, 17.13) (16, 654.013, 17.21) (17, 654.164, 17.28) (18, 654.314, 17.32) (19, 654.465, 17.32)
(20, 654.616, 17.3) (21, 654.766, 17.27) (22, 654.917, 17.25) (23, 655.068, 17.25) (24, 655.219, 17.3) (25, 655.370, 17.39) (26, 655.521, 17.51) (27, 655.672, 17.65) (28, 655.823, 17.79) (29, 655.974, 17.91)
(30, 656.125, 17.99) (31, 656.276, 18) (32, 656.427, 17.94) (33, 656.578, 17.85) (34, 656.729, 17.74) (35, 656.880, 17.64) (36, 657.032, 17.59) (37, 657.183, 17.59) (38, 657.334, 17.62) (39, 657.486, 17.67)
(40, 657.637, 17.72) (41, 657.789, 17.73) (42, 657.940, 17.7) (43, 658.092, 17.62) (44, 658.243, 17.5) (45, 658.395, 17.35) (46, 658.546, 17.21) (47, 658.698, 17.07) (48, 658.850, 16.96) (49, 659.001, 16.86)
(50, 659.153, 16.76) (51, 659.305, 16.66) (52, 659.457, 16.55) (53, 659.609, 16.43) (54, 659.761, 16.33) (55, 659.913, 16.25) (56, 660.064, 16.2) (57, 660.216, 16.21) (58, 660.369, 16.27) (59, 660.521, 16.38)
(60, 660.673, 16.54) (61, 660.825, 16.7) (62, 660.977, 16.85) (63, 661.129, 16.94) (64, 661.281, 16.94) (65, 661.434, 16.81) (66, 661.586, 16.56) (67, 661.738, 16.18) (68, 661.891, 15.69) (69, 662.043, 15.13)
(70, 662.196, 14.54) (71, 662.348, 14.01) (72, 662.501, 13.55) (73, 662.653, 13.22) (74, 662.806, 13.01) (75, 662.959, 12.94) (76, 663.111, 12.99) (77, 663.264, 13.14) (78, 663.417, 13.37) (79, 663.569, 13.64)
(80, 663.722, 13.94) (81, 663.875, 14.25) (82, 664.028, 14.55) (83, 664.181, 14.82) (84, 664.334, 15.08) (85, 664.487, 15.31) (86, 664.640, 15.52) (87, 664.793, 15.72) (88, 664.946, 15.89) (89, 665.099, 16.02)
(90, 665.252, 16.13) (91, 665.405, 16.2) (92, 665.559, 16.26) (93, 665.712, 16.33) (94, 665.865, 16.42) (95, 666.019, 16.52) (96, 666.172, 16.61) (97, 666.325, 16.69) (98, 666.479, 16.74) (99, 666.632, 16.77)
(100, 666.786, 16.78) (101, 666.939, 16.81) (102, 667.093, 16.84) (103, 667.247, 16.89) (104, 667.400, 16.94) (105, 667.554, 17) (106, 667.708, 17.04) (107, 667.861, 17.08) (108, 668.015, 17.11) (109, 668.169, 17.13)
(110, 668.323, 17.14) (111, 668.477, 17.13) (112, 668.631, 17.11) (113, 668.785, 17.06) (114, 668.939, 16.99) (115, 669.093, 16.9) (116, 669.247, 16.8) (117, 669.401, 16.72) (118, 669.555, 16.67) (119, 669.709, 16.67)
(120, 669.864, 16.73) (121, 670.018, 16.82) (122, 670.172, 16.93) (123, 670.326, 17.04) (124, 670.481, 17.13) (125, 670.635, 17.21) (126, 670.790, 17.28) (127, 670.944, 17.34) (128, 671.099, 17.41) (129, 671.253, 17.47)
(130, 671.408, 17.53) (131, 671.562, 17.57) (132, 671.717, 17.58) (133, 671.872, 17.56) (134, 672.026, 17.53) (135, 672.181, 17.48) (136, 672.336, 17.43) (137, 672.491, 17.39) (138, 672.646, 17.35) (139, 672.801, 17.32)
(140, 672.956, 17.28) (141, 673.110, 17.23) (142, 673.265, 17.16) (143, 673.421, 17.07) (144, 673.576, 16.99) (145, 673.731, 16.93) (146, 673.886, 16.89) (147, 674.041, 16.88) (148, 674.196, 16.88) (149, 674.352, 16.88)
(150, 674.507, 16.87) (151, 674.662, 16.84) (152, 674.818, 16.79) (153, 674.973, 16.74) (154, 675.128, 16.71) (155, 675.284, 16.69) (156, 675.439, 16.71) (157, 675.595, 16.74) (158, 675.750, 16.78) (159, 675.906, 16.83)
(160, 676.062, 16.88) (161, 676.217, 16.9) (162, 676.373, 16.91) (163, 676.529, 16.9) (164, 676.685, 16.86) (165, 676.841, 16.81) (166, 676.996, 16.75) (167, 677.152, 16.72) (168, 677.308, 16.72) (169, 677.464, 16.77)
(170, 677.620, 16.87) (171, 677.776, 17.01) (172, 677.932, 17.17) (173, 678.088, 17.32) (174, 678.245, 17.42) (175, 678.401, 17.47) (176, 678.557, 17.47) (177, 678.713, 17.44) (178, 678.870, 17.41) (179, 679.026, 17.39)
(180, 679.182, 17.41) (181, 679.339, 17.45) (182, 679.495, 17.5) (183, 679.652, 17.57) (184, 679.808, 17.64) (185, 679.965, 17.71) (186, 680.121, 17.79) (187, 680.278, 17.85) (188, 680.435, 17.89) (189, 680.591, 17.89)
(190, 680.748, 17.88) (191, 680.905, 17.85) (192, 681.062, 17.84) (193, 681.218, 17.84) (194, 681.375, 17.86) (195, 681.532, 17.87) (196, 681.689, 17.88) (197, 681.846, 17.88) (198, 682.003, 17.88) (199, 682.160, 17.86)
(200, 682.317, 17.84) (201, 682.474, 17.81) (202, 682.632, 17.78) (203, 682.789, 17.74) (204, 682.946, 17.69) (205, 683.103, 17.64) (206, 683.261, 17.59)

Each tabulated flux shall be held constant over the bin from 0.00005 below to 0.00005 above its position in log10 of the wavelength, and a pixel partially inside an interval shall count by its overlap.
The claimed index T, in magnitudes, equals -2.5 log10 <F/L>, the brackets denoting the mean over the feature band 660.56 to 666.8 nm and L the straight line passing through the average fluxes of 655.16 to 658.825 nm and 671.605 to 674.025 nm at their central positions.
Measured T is 0.14 mag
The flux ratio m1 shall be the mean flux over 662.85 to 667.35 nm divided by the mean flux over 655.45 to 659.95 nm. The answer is 0.9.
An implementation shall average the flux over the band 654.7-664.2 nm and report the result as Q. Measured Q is 16.3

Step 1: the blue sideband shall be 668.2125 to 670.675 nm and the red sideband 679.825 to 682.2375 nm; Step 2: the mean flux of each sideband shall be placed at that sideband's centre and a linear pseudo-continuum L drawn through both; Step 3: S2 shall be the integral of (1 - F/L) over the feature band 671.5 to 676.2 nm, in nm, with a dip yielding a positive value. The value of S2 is 0.06 nm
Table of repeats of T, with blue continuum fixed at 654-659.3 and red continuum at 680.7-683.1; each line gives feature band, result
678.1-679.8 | 0.021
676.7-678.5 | 0.048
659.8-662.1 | 0.073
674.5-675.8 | 0.061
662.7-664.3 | 0.271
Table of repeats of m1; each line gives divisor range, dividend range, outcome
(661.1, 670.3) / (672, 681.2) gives 1.08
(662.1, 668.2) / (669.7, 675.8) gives 1.10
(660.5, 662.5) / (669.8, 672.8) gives 1.08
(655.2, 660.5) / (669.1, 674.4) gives 0.99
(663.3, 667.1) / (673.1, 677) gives 1.08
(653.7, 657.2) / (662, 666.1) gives 0.84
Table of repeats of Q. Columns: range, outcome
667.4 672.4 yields 17.1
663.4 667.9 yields 16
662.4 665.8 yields 14.6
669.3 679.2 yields 17.1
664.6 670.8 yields 16.7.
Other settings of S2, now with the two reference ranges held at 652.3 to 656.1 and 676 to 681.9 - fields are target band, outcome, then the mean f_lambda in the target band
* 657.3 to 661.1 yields 0.085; 16.9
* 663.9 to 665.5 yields 0.170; 15.5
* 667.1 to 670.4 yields 0.076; 16.9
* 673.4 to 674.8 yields 0.038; 16.9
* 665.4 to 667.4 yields 0.081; 16.6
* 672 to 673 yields -0.002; 17.4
